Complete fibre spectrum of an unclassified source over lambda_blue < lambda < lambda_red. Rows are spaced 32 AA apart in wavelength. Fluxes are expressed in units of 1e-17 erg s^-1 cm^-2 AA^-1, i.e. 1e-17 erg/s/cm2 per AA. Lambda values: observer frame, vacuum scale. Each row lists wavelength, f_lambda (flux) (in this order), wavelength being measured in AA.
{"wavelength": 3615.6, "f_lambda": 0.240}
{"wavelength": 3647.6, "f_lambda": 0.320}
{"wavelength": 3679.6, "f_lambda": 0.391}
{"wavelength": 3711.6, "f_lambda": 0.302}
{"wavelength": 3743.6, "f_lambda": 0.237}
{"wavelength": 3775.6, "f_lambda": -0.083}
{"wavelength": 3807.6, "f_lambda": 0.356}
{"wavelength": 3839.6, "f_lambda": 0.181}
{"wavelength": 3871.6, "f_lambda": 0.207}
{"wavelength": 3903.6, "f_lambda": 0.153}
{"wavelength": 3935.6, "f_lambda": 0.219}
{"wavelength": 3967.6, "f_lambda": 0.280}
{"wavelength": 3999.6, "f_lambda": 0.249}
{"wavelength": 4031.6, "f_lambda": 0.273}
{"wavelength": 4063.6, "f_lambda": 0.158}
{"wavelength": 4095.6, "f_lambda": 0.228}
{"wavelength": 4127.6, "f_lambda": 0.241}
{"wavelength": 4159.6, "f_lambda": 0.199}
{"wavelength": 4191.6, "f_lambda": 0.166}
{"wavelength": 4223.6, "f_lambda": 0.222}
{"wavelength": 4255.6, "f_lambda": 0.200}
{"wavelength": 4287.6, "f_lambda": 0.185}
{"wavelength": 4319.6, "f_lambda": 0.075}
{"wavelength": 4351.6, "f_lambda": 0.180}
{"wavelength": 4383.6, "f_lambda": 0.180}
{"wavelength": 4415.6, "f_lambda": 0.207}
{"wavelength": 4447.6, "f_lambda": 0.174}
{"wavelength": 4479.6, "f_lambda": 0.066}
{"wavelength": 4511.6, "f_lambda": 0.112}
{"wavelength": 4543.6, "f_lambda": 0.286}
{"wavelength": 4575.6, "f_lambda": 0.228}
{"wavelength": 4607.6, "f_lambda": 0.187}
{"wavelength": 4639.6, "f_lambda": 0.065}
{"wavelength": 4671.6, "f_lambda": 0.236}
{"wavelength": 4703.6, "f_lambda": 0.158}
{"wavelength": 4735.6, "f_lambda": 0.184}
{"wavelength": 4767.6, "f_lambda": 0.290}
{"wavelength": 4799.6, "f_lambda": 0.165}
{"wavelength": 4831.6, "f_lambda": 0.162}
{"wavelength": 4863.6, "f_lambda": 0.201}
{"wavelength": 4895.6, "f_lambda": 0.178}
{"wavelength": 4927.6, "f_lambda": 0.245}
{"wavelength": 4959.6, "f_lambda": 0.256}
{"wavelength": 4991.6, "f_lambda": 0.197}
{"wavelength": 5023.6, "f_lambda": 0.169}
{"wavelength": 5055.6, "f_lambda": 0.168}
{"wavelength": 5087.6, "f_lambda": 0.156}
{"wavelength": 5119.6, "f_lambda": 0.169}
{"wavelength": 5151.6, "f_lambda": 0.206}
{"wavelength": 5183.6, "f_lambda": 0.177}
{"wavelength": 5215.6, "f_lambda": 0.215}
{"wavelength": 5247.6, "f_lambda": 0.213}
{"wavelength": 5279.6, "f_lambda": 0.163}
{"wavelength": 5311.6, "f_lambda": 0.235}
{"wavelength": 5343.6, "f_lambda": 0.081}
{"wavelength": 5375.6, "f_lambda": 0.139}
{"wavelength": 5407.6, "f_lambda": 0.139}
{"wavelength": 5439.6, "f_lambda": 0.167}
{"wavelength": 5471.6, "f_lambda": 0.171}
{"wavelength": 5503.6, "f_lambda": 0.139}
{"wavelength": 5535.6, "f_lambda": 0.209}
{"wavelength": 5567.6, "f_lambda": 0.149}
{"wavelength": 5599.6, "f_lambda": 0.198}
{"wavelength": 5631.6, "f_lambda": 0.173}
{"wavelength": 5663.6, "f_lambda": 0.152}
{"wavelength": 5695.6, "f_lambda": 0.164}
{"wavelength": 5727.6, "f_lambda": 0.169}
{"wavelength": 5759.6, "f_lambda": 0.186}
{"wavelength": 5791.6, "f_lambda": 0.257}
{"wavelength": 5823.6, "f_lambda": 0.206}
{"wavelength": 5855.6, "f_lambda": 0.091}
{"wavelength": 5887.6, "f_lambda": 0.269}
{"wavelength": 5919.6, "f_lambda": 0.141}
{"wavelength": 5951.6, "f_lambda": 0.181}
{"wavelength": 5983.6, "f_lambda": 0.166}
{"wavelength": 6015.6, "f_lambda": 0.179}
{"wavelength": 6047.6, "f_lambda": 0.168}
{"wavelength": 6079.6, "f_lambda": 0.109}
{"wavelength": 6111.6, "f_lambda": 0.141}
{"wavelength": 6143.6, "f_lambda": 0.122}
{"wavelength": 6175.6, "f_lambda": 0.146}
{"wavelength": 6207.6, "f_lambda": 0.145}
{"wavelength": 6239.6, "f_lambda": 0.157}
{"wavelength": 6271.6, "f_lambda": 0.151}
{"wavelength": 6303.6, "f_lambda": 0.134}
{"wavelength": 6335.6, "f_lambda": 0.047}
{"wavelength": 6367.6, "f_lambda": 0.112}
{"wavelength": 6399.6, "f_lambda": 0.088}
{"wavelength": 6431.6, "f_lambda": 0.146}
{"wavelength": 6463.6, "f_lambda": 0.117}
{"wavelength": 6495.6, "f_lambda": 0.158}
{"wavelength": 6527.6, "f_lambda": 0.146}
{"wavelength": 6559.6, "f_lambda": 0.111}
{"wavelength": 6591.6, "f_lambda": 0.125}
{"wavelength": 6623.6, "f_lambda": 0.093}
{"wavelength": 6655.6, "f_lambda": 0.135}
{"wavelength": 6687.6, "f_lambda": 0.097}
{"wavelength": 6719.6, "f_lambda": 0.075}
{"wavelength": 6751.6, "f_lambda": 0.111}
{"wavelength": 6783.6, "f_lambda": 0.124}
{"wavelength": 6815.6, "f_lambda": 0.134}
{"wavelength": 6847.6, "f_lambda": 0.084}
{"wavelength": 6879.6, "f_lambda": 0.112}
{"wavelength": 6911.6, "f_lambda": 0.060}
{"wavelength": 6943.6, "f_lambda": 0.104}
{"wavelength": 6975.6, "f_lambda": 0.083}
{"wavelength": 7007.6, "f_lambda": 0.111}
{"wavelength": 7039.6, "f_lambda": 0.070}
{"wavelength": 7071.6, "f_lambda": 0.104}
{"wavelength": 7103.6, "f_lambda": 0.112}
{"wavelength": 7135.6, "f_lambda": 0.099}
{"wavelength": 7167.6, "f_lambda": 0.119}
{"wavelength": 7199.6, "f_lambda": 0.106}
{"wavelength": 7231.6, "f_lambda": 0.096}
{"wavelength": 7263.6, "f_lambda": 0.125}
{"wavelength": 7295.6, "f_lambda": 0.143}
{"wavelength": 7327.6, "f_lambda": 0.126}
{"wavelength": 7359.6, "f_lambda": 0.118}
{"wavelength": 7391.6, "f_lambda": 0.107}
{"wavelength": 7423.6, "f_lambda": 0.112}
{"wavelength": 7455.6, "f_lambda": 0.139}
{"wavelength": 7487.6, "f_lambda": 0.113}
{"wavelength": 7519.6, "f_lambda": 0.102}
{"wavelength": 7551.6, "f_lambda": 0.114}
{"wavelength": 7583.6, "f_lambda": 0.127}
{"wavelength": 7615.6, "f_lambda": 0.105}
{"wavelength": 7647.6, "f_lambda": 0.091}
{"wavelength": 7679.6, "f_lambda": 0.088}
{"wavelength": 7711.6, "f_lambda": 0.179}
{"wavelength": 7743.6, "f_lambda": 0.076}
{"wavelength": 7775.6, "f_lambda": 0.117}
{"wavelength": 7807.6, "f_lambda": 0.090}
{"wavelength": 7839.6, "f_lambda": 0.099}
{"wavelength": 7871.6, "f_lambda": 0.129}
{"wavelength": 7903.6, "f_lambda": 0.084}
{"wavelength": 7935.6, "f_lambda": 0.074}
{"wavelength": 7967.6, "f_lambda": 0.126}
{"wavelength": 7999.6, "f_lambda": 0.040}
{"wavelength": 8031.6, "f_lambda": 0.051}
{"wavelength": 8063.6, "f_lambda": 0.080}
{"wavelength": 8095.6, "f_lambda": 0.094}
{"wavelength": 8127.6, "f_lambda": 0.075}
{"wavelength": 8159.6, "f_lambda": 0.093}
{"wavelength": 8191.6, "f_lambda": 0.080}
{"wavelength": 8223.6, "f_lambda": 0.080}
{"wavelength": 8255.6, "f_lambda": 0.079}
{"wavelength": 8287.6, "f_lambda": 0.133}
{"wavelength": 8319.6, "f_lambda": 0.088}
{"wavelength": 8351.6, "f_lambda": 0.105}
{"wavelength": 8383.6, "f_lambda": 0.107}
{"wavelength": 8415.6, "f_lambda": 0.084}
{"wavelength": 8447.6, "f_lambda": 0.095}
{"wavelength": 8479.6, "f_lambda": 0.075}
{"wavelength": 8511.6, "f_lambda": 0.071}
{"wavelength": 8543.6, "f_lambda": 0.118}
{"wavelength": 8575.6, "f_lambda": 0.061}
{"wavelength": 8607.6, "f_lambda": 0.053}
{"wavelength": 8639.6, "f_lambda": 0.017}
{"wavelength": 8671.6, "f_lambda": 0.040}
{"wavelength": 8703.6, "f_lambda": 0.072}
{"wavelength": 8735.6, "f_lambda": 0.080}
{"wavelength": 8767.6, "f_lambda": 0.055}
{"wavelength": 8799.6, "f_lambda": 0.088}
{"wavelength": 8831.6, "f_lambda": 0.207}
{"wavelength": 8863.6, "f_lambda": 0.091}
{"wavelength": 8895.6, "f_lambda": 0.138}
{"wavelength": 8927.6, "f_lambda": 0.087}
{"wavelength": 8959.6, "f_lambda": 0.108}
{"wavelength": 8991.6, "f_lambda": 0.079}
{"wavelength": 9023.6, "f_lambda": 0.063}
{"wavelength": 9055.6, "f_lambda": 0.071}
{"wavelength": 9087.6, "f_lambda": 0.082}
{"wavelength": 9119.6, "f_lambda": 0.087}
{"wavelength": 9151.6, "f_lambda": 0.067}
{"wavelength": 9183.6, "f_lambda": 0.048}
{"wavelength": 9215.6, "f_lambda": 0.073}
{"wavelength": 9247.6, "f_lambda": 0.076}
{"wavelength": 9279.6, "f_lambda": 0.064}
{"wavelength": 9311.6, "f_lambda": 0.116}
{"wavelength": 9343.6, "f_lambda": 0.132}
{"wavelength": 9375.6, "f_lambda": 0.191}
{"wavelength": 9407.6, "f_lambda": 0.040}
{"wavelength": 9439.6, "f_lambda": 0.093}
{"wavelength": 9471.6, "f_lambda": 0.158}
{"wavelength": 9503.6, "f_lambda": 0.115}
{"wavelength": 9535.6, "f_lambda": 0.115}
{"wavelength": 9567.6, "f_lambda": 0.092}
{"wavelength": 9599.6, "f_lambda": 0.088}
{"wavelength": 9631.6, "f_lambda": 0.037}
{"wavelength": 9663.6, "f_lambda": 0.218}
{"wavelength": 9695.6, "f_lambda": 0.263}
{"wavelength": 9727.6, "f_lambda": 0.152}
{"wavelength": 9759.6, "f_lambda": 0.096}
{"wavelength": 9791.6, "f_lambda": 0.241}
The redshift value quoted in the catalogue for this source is 1.60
